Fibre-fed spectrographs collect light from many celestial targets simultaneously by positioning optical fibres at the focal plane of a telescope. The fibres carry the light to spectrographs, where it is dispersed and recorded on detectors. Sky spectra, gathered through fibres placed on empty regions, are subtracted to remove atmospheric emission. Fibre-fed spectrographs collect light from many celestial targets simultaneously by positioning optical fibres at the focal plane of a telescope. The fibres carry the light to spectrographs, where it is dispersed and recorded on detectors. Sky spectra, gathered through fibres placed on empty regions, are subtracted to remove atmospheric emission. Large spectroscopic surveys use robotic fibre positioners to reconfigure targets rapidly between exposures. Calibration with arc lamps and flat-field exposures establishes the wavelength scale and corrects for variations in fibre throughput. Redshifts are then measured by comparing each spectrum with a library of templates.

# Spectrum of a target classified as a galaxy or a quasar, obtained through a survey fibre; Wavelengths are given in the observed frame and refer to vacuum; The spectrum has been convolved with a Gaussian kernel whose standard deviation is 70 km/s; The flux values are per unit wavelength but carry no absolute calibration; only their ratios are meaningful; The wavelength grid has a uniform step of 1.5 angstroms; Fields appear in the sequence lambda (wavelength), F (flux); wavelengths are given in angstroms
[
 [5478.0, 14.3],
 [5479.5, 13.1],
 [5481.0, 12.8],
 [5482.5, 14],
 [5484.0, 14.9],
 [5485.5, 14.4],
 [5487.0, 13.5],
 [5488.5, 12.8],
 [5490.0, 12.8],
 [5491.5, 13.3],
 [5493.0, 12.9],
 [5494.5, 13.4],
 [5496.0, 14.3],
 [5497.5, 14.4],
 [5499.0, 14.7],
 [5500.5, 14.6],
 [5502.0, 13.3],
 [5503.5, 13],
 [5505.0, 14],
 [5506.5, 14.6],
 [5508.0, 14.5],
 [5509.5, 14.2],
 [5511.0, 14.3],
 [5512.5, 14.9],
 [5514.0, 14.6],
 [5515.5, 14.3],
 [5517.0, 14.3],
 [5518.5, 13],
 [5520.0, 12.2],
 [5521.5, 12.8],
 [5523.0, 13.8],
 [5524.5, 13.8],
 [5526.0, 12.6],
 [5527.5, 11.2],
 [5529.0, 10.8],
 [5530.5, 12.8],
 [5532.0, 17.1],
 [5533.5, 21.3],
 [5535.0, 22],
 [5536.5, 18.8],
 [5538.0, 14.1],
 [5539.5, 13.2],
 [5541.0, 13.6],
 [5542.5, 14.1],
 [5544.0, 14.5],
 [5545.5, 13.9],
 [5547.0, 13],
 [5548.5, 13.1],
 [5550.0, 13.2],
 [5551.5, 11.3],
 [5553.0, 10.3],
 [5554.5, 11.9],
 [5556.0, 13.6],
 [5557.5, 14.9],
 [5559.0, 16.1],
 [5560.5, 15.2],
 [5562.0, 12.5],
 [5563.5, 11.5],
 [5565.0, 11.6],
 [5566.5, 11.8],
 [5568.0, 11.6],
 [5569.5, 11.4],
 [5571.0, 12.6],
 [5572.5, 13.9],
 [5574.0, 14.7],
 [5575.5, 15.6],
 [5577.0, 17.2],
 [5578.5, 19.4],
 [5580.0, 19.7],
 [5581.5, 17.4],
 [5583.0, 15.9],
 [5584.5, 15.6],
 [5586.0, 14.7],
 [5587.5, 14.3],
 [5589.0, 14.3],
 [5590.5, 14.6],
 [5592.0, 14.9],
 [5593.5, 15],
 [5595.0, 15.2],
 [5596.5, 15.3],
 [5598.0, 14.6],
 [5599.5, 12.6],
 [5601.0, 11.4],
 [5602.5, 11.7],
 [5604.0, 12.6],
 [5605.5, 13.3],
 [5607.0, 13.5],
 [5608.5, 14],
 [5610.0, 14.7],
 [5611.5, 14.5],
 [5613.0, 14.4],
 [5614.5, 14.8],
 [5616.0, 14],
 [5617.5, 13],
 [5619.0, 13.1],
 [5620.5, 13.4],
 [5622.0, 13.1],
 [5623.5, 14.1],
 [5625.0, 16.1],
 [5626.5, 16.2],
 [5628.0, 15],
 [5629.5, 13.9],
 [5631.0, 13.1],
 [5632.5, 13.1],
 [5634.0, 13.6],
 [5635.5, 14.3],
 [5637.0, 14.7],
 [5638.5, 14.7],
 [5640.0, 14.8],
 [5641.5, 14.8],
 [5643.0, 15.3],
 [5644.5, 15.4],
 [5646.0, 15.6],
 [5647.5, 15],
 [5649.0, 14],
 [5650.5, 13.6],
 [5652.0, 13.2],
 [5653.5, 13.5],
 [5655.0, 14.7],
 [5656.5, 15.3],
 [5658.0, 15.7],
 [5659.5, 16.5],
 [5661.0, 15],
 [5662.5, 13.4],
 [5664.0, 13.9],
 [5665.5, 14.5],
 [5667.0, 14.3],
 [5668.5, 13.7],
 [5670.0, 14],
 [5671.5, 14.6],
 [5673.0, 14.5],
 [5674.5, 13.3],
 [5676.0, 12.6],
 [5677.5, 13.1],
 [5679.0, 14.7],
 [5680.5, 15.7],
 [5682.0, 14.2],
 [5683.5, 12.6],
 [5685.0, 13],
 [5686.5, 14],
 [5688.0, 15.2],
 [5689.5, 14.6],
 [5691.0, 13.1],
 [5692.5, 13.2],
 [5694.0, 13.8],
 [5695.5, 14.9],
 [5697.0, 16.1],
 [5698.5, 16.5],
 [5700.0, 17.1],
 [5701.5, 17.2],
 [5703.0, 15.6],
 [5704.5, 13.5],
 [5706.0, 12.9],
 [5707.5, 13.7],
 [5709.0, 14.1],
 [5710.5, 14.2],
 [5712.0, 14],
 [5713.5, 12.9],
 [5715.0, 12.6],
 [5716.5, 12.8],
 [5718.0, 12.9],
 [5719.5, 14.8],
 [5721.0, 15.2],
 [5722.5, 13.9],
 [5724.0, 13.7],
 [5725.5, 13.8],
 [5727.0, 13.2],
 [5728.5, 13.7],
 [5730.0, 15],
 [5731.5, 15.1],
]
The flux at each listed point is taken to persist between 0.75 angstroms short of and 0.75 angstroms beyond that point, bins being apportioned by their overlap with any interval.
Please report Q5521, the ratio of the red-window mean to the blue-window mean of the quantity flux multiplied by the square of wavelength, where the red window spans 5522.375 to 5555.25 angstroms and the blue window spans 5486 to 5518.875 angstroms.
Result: 1.03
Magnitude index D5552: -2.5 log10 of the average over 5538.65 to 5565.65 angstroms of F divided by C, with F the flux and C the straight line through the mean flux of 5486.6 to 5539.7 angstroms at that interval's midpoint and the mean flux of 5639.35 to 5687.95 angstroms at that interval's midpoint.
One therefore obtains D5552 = 0.084 mag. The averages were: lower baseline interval 14.2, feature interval 13.2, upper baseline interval 14.3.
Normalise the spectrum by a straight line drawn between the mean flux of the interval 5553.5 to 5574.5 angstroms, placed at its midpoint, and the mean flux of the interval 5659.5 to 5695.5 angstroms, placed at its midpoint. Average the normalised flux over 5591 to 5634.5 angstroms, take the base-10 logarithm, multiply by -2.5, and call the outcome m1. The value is -0.04 mag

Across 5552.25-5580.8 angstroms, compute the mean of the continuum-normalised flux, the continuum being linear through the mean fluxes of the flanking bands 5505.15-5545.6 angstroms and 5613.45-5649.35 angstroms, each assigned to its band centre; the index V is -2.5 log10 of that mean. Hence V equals 0.04 mag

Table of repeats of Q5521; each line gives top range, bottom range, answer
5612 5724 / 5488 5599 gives 1.05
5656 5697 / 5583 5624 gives 1.04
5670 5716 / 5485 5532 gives 1.12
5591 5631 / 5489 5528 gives 1.06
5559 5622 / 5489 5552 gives 1.03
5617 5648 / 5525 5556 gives 1.05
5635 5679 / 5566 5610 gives 1.02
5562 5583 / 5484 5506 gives 1.08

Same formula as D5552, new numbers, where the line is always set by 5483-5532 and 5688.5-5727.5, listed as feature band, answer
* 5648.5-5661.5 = -0.039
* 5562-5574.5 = 0.123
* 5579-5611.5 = -0.051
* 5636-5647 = -0.073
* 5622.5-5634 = -0.030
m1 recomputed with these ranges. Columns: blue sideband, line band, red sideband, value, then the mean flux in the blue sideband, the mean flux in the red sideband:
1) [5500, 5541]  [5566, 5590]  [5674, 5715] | -0.049 mag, 14.4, 14.3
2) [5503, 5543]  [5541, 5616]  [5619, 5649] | 0.033 mag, 14.5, 14.5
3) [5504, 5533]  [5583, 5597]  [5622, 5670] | -0.056 mag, 13.7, 14.5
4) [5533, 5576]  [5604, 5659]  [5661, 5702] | -0.009 mag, 13.9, 14.4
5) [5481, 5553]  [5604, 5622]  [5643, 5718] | 0.031 mag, 14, 14.3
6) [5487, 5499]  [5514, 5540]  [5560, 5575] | -0.117 mag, 13.5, 12.7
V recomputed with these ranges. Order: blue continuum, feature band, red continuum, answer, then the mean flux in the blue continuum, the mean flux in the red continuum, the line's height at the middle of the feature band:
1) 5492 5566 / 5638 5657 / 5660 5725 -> -0.04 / 14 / 14.2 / 14.1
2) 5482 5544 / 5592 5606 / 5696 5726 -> 0.05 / 14.2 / 14.4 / 14.3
